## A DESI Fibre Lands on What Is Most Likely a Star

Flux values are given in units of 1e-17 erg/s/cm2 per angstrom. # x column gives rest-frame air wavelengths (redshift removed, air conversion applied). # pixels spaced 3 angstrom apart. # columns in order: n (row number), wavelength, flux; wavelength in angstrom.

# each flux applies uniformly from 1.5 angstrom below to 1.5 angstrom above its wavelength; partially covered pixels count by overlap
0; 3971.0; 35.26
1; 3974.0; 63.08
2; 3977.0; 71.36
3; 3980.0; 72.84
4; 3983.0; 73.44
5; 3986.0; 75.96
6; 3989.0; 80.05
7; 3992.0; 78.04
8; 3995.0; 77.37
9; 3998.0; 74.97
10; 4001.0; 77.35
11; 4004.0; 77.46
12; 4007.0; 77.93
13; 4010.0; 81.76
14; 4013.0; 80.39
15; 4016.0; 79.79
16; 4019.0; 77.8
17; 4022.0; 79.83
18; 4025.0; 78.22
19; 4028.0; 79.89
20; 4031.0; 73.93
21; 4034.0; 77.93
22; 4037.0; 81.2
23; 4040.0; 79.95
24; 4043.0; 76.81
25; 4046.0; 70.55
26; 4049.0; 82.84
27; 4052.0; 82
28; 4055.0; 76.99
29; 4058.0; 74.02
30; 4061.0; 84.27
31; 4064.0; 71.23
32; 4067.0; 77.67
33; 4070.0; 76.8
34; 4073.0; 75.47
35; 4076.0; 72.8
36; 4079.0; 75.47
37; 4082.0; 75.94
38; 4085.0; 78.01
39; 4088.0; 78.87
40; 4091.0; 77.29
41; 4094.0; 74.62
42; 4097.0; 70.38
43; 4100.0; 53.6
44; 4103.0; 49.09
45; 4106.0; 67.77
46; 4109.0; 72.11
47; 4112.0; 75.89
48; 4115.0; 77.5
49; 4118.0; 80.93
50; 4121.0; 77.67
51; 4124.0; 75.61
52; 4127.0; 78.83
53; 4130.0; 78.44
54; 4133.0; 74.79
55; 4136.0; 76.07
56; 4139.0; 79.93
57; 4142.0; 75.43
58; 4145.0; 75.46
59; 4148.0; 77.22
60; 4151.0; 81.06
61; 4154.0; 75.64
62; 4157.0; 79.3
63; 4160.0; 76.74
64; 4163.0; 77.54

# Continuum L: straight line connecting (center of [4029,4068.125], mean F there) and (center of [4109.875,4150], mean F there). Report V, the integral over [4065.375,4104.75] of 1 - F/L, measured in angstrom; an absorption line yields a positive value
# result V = 2.8 angstrom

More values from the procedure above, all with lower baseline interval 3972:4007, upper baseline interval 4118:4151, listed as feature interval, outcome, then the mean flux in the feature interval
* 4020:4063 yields -1.71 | 78.4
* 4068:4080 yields 0.13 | 75.2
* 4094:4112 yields 2.81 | 64.7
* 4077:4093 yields -0.13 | 76.9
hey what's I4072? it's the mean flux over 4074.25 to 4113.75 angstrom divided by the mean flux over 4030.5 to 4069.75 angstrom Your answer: 0.9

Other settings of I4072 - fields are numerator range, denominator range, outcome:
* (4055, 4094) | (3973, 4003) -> 1.02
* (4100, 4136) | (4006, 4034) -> 0.92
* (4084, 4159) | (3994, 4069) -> 0.95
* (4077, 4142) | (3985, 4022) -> 0.94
